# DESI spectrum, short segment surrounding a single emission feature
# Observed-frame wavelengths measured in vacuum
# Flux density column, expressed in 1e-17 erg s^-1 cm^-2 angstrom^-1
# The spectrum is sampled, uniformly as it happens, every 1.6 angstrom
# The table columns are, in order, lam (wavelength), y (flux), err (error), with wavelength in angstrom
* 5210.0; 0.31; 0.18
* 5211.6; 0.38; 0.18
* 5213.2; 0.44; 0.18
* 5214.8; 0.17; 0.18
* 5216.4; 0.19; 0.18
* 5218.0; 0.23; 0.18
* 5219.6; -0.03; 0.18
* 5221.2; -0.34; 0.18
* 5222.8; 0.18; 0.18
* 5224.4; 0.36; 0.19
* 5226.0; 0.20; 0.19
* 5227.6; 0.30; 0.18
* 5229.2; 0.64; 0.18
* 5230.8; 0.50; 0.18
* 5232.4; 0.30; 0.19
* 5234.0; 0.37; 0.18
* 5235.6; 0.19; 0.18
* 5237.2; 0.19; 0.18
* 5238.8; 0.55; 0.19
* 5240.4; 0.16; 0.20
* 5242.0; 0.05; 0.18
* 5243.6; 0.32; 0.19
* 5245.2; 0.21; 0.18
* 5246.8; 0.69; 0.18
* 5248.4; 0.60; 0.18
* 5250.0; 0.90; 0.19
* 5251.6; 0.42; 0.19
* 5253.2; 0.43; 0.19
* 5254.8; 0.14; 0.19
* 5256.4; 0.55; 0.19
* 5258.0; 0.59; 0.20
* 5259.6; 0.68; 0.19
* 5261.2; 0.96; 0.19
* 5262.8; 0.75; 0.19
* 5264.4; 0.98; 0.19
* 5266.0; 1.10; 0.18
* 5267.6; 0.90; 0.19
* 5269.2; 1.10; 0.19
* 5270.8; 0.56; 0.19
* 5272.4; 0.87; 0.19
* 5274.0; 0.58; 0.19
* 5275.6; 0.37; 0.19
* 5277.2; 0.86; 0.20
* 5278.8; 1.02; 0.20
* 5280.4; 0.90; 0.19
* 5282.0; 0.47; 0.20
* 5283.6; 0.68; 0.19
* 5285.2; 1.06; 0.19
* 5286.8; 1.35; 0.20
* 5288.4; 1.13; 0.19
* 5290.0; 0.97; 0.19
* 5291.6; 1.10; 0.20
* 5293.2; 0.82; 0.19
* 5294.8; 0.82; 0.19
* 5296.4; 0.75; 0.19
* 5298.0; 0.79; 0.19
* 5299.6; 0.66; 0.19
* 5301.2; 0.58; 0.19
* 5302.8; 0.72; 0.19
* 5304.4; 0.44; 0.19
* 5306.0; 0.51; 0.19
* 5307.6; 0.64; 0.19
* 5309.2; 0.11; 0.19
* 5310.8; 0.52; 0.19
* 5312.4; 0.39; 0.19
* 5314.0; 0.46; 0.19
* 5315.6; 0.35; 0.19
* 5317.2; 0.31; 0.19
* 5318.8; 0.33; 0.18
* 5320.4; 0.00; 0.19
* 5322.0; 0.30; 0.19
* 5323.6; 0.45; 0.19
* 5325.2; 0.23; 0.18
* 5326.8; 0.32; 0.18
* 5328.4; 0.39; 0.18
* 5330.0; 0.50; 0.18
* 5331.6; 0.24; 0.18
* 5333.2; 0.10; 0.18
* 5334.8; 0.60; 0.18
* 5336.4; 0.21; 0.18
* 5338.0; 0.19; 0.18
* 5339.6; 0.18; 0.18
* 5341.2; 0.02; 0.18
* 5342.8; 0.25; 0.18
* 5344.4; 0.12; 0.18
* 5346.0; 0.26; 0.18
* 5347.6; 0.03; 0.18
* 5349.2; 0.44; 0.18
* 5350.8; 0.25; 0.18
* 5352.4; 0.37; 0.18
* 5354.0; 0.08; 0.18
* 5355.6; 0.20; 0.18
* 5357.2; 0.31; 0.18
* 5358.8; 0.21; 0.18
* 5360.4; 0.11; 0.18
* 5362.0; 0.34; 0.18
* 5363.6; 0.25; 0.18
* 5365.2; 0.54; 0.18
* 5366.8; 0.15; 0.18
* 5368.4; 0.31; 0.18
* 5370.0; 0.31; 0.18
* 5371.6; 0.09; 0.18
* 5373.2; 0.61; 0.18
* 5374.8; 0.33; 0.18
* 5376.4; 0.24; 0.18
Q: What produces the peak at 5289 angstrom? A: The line C IV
